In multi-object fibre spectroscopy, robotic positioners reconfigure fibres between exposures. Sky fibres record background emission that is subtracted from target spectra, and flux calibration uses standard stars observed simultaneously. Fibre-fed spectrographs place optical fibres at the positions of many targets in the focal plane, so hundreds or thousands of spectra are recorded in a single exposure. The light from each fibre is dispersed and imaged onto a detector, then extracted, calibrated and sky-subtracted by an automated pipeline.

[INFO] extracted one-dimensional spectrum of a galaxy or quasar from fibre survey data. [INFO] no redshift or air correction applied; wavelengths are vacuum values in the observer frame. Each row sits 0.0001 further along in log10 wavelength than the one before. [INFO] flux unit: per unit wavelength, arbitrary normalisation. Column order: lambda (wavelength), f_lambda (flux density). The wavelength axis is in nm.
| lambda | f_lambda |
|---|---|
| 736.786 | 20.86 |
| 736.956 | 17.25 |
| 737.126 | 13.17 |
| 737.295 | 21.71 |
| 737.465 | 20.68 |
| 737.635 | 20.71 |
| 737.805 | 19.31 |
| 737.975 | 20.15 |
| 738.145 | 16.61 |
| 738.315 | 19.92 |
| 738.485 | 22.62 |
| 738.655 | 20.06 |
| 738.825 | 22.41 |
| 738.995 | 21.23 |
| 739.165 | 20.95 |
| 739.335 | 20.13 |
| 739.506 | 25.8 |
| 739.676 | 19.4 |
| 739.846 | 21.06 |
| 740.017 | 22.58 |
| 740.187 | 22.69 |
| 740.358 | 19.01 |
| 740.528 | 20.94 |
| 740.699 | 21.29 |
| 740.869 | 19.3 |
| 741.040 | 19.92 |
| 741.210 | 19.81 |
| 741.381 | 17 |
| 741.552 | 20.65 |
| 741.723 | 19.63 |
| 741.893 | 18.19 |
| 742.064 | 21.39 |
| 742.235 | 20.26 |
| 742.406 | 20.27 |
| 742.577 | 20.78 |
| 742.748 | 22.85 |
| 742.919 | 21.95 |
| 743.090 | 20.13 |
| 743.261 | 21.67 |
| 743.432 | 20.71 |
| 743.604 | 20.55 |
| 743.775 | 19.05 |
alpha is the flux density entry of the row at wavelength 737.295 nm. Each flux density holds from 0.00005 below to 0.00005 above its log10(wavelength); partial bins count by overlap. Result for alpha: 21.71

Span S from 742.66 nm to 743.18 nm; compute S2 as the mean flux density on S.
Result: 21.6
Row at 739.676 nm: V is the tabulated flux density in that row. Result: 19.4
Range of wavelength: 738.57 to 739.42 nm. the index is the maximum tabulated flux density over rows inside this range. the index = 22.41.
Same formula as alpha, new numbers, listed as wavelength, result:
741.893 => 18.19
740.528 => 20.94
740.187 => 22.69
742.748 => 22.85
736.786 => 20.86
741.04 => 19.92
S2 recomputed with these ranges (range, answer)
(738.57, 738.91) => 21.2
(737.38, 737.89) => 20.2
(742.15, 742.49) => 20.3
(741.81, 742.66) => 20.2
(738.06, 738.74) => 19.8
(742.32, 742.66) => 20.5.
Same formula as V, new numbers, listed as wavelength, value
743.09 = 20.13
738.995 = 21.23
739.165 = 20.95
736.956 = 17.25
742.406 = 20.27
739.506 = 25.8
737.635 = 20.71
